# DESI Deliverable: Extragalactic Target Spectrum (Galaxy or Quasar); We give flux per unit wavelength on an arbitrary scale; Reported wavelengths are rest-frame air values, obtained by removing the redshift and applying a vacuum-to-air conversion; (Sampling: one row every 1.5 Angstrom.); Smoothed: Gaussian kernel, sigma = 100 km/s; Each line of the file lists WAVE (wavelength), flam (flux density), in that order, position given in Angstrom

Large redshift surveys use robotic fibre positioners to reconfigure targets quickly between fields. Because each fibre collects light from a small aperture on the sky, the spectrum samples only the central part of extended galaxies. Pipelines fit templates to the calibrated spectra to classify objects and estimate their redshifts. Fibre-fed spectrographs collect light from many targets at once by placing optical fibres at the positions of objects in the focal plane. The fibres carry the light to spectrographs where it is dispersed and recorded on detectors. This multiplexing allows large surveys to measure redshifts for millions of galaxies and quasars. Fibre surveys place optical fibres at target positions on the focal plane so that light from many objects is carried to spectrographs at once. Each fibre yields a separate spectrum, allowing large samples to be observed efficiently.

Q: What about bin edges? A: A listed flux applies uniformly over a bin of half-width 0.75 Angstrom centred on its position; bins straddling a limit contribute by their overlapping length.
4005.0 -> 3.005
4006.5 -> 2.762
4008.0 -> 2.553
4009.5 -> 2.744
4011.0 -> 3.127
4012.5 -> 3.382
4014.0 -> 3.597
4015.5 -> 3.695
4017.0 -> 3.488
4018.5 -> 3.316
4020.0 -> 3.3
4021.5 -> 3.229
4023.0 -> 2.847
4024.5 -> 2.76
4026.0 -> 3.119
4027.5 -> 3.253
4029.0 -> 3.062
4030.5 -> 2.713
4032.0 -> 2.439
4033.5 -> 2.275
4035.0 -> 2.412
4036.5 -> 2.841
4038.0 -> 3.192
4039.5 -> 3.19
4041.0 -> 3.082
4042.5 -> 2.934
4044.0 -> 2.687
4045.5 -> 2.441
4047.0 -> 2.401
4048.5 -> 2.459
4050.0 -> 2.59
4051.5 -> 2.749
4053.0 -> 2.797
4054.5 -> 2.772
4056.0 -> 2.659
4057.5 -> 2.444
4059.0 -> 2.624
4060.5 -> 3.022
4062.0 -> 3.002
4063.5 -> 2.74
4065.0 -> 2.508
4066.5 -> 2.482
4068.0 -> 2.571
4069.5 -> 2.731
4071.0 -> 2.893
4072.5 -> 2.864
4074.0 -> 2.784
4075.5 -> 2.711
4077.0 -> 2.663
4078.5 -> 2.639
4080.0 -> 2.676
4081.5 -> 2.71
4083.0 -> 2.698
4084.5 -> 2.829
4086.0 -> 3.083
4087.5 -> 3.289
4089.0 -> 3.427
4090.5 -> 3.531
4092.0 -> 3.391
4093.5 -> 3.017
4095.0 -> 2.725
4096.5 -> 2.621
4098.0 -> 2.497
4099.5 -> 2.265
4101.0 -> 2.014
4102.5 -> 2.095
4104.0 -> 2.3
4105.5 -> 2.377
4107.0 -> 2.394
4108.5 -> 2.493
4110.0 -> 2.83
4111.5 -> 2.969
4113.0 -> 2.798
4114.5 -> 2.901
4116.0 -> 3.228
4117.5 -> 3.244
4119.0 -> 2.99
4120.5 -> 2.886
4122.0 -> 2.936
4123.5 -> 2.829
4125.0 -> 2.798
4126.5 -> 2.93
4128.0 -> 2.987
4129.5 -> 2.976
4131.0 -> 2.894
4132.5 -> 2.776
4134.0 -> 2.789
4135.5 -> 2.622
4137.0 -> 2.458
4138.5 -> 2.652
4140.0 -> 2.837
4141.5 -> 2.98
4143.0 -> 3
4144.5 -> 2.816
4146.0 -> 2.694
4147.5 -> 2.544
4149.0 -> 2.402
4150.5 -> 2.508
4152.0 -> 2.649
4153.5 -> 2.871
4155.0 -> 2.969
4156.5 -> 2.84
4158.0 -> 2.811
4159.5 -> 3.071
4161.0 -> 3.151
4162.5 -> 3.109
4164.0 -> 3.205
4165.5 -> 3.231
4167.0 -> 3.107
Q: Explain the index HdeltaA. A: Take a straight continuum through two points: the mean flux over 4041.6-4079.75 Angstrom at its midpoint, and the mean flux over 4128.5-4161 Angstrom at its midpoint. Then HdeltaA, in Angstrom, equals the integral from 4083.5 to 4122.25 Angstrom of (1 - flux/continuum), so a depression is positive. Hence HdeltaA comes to -1.1 Angstrom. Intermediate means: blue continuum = 2.69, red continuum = 2.78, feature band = 2.81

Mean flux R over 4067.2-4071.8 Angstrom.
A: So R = 2.73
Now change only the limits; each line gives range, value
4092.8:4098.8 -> 2.71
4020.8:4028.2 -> 3.04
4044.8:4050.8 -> 2.48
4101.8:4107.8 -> 2.29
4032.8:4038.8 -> 2.69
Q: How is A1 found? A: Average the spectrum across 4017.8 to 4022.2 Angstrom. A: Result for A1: 3.28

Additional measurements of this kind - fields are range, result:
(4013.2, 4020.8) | 3.48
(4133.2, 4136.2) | 2.71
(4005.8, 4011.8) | 2.8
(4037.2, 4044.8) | 3.01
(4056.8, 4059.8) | 2.54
